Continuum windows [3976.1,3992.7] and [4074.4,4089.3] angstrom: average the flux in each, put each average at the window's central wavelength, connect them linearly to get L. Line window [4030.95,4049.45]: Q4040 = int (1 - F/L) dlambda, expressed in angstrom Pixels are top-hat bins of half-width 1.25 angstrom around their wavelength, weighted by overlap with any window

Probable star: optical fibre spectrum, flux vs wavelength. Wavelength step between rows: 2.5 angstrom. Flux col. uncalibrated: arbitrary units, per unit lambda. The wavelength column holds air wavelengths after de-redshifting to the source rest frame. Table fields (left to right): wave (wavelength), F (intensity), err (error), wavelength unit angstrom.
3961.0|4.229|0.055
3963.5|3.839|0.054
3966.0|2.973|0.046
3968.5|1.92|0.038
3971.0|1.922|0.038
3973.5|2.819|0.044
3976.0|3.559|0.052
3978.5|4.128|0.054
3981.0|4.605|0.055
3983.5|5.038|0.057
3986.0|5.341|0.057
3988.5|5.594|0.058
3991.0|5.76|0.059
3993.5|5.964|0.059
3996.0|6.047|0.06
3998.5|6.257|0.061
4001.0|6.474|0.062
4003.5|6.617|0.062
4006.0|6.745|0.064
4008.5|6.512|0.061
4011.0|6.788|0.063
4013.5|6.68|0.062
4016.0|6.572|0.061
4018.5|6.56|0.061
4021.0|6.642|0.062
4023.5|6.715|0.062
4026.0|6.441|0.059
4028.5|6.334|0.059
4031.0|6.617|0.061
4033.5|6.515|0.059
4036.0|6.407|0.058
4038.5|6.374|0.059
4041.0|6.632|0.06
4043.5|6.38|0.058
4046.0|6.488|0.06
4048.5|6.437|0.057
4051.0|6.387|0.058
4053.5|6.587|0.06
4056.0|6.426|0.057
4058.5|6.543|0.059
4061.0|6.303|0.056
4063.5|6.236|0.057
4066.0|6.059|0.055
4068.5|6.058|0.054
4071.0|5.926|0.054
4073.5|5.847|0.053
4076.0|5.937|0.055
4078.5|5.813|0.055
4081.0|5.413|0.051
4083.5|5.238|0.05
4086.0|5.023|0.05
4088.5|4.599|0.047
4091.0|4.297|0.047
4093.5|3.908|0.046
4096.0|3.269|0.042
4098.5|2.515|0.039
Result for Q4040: -4.5 angstrom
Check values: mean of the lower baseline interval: 5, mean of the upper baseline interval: 5.37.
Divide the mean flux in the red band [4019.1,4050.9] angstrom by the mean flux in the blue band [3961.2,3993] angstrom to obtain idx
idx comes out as 1.6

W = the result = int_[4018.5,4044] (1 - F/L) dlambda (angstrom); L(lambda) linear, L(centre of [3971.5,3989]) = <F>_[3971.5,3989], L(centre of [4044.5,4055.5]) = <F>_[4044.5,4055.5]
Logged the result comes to -2.8 angstrom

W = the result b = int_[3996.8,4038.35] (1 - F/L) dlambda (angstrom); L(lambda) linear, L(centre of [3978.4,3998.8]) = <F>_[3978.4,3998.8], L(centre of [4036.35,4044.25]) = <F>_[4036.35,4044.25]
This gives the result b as -3.7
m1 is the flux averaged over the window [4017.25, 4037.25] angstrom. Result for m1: 6.53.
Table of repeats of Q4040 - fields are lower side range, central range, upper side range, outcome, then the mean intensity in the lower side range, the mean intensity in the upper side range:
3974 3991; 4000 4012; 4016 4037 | -2.0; 4.7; 6.53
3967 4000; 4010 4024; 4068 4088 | -5.0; 4.54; 5.6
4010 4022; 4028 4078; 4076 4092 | -4.3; 6.65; 5.14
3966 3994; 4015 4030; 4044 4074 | -3.6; 4.14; 6.29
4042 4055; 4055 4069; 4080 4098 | -1.2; 6.46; 4.44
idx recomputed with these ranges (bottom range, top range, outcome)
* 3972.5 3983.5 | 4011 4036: 1.67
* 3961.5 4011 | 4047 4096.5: 1.16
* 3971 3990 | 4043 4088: 1.41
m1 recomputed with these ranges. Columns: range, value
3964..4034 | 5.48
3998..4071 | 6.47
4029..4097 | 5.86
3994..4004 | 6.3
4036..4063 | 6.45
